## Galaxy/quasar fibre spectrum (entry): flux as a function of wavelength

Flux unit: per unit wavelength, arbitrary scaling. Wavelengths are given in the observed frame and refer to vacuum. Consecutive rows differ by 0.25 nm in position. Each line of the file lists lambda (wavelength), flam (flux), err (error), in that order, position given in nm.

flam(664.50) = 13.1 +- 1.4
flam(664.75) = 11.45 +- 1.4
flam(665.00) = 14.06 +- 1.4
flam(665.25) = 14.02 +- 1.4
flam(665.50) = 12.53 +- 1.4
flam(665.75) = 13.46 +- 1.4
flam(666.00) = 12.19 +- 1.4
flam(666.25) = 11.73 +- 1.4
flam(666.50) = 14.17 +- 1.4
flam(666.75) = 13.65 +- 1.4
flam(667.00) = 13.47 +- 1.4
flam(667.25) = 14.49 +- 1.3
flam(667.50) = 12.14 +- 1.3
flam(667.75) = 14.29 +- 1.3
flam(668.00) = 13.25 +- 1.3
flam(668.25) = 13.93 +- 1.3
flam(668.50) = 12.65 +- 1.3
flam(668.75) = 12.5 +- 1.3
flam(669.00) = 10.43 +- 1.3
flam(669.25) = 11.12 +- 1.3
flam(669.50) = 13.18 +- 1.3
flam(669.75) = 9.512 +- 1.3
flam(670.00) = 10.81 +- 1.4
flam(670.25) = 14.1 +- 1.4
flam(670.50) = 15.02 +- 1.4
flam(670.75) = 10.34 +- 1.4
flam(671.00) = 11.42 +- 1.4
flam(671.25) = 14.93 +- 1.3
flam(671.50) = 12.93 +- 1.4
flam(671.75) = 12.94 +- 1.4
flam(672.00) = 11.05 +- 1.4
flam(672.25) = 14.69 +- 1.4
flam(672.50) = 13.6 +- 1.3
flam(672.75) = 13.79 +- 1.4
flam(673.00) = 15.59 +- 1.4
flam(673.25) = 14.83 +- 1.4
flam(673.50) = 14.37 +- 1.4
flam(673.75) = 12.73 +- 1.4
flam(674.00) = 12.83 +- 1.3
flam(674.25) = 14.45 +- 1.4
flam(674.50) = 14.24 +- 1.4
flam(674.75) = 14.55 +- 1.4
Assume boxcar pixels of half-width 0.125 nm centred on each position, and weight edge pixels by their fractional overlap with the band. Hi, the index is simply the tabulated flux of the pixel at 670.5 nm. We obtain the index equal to 15.02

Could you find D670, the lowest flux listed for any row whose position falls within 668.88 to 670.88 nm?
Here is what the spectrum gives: 9.512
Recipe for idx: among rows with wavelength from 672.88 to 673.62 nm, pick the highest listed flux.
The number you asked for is 15.59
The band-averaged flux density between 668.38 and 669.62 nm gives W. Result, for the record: 12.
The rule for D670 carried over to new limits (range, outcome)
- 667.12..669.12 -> 10.43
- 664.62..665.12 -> 11.45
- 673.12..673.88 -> 12.73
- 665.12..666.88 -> 11.73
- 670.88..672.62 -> 11.05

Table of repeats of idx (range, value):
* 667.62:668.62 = 14.29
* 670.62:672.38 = 14.93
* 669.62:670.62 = 15.02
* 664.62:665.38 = 14.06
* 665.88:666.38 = 12.19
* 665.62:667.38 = 14.49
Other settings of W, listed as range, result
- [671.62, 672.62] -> 13.1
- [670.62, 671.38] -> 12.3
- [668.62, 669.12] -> 11.5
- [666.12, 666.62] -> 12.9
